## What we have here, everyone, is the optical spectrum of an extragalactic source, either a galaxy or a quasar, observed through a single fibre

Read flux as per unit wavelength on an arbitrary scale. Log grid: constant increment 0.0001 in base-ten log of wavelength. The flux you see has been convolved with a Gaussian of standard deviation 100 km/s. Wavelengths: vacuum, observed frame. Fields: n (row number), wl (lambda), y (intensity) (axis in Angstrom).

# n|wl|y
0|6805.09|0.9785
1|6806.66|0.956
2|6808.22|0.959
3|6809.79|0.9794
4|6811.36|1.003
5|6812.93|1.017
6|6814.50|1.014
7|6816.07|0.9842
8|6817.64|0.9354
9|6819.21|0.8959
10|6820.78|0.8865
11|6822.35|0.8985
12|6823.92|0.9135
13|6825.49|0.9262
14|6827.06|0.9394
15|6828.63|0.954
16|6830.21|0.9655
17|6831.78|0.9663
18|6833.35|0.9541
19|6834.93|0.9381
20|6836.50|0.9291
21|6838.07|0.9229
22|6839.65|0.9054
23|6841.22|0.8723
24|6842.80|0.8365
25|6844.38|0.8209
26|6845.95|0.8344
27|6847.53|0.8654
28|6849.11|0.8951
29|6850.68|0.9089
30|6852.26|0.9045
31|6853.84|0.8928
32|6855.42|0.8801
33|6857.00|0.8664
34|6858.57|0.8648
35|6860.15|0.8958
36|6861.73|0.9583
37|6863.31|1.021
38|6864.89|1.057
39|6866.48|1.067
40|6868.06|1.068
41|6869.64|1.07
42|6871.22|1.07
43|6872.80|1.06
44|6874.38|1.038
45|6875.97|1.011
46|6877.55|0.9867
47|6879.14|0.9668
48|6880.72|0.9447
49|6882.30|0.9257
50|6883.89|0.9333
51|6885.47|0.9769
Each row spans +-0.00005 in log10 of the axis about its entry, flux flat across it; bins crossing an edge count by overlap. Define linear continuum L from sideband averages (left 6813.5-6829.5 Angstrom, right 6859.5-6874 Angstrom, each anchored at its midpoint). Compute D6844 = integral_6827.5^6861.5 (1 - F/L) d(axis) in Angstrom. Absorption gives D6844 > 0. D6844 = 2.9 Angstrom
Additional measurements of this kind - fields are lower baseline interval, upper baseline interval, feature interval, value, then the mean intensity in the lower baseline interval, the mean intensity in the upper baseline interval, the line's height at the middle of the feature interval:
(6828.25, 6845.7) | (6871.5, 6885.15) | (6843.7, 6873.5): 0.1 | 0.911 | 0.987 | 0.951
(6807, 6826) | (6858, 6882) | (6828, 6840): 0.3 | 0.952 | 1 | 0.969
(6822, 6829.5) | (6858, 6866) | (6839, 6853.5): 1.2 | 0.928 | 0.965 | 0.949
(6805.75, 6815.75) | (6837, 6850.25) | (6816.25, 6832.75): 0.1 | 0.988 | 0.872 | 0.939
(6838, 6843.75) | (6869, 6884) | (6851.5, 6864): 0.4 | 0.876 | 1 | 0.936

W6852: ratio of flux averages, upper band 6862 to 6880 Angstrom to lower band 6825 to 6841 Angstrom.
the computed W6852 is 1.1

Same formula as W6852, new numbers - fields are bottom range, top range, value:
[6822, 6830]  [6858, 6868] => 1.06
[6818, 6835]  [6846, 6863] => 0.96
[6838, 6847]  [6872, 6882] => 1.16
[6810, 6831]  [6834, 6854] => 0.93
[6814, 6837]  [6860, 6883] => 1.08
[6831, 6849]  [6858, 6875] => 1.14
